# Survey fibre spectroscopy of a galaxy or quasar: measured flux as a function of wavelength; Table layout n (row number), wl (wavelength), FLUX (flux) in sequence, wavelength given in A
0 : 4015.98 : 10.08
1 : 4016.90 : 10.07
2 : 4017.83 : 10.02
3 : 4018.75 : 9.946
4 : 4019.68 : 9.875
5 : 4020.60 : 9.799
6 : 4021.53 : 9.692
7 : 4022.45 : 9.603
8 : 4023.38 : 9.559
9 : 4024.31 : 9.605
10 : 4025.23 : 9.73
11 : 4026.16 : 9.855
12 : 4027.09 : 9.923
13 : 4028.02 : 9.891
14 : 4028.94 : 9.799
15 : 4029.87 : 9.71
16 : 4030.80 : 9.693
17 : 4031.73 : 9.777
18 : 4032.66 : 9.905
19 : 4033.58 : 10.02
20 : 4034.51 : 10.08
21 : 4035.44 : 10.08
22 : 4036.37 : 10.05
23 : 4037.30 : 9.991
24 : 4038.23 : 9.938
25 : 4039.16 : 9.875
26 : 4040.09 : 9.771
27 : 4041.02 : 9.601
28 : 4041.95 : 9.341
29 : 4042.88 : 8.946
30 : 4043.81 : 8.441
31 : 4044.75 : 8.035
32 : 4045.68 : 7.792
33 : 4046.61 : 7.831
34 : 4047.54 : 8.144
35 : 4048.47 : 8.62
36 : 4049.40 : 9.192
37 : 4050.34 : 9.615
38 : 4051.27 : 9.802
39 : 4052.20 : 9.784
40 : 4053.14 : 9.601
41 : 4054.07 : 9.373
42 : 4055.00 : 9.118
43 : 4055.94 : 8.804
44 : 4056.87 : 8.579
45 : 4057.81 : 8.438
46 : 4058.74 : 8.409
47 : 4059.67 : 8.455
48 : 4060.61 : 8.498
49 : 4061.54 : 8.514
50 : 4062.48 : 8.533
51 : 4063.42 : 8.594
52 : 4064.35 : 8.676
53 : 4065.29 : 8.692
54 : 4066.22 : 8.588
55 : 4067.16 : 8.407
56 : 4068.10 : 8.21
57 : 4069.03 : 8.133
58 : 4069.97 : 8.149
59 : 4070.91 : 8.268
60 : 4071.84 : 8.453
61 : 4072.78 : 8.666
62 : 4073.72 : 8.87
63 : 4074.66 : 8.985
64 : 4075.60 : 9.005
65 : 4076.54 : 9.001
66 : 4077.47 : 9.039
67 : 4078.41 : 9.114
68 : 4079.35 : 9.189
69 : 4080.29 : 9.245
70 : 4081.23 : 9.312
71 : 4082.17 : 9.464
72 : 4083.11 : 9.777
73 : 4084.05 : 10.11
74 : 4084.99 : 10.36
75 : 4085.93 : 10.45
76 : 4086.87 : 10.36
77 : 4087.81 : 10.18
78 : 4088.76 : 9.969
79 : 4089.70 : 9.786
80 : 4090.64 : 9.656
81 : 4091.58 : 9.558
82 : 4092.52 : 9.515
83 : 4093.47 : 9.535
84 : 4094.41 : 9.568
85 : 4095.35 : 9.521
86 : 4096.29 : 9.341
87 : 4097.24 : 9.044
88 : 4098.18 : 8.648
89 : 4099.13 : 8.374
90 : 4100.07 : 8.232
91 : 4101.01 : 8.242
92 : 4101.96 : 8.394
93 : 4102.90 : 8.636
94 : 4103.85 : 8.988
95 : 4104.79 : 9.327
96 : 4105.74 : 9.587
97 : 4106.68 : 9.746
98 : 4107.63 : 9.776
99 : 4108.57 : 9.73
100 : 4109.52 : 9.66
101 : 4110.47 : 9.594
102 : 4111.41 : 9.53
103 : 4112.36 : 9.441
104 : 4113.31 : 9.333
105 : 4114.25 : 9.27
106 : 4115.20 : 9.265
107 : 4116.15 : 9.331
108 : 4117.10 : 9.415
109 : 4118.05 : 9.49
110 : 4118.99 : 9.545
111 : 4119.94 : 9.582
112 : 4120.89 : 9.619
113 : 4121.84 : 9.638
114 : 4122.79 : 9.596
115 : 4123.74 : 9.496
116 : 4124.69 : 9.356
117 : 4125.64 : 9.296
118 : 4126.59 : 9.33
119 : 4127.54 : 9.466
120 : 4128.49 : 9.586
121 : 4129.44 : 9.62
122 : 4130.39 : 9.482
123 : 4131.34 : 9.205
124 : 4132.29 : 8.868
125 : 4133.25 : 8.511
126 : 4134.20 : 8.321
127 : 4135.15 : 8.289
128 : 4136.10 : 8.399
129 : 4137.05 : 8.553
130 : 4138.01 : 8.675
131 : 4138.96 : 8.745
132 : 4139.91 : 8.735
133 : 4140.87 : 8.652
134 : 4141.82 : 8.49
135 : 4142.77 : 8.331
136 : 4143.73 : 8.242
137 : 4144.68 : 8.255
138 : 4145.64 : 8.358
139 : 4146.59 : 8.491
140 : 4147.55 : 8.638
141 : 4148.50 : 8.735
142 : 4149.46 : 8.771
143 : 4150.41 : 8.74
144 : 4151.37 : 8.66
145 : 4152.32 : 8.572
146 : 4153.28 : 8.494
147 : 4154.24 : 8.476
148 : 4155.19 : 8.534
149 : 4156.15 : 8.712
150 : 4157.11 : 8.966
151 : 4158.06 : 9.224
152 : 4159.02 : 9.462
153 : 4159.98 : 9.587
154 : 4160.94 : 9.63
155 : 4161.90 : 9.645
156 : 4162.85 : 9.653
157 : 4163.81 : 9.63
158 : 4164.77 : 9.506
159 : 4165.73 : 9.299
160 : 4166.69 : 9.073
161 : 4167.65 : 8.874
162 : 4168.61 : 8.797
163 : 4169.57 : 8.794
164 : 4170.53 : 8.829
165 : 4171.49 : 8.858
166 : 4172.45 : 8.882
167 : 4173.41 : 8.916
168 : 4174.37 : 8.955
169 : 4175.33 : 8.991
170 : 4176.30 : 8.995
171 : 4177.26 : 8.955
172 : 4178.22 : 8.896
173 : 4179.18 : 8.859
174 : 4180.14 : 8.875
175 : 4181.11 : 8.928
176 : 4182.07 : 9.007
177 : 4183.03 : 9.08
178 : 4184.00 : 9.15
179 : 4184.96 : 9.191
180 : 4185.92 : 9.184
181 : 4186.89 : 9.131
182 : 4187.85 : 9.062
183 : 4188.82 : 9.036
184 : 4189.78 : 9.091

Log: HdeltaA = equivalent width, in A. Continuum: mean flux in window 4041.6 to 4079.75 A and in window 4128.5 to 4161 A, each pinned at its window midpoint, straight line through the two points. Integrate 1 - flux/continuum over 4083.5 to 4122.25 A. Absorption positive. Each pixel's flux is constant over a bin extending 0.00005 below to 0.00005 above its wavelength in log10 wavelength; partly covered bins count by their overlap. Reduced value -3.1 A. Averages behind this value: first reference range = 8.73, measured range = 9.45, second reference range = 8.75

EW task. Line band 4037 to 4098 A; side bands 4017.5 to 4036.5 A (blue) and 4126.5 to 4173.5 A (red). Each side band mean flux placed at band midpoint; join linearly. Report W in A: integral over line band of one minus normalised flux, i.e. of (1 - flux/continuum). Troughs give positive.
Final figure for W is 2.7 A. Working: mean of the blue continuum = 9.84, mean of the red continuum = 8.89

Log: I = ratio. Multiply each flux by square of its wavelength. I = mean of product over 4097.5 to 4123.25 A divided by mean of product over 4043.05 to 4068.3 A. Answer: 1.1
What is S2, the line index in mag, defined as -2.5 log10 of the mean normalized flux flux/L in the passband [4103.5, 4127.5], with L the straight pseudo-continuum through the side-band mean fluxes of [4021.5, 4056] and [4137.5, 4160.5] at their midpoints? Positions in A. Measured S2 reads -0.07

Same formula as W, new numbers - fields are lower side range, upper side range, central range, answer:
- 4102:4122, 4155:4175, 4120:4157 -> 1.74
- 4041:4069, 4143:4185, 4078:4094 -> -1.74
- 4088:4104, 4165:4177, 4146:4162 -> 0.19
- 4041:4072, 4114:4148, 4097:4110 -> -0.21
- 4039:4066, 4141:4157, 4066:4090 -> -1.18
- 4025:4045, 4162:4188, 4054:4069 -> 1.52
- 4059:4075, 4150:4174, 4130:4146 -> 0.55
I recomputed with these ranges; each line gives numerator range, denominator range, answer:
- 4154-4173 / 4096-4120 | 1.02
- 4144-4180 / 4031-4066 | 1.04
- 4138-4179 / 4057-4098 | 1.01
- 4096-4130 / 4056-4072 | 1.13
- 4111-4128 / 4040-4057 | 1.09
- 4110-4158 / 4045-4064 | 1.06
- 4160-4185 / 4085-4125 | 1.00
